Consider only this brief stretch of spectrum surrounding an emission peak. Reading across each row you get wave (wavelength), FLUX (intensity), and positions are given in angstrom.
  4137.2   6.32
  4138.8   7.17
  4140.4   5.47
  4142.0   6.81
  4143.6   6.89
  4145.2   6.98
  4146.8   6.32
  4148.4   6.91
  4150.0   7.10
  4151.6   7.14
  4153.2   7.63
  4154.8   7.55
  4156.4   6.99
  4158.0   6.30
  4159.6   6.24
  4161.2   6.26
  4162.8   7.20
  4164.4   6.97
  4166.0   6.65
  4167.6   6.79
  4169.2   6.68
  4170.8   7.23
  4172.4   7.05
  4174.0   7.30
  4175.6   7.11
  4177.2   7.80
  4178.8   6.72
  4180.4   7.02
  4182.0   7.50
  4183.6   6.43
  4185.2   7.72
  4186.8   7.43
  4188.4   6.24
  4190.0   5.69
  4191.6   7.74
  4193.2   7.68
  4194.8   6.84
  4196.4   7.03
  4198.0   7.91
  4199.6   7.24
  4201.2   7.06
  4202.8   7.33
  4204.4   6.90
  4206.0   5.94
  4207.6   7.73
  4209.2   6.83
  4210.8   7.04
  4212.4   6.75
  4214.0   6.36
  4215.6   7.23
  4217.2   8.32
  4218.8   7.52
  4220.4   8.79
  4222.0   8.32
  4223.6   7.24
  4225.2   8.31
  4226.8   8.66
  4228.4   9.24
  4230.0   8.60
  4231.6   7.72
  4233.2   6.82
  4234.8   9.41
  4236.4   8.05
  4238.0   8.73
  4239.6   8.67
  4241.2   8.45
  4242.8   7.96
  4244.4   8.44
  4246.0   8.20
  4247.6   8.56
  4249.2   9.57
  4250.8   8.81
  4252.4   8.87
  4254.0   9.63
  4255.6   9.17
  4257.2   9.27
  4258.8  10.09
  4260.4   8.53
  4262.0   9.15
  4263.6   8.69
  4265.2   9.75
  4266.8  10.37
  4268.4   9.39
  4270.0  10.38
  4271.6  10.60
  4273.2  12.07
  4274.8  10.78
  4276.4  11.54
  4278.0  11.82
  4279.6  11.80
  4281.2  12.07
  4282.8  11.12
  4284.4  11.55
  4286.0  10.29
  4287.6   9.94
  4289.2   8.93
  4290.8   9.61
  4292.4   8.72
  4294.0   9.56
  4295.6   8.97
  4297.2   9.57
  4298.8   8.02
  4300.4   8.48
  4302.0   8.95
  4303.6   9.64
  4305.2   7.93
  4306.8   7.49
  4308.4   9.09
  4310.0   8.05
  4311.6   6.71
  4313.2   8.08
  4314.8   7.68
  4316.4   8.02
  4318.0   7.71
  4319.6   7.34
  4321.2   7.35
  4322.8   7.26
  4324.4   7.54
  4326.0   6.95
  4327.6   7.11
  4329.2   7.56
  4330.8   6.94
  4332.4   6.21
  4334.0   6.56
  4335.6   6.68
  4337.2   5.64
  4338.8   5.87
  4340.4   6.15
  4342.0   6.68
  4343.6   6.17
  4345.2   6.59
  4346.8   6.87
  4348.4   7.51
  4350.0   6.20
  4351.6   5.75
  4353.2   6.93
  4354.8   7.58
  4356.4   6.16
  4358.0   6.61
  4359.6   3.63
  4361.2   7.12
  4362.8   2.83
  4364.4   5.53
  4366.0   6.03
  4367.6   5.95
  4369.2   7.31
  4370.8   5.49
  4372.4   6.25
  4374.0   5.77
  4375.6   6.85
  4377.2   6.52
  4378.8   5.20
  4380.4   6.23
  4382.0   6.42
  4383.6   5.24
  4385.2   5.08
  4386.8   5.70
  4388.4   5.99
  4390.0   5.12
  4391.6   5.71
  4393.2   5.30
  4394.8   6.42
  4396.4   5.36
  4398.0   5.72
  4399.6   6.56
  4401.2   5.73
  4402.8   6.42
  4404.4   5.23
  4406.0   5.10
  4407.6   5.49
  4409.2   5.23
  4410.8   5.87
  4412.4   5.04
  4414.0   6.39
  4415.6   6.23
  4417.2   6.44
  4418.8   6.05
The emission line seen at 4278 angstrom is C III]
